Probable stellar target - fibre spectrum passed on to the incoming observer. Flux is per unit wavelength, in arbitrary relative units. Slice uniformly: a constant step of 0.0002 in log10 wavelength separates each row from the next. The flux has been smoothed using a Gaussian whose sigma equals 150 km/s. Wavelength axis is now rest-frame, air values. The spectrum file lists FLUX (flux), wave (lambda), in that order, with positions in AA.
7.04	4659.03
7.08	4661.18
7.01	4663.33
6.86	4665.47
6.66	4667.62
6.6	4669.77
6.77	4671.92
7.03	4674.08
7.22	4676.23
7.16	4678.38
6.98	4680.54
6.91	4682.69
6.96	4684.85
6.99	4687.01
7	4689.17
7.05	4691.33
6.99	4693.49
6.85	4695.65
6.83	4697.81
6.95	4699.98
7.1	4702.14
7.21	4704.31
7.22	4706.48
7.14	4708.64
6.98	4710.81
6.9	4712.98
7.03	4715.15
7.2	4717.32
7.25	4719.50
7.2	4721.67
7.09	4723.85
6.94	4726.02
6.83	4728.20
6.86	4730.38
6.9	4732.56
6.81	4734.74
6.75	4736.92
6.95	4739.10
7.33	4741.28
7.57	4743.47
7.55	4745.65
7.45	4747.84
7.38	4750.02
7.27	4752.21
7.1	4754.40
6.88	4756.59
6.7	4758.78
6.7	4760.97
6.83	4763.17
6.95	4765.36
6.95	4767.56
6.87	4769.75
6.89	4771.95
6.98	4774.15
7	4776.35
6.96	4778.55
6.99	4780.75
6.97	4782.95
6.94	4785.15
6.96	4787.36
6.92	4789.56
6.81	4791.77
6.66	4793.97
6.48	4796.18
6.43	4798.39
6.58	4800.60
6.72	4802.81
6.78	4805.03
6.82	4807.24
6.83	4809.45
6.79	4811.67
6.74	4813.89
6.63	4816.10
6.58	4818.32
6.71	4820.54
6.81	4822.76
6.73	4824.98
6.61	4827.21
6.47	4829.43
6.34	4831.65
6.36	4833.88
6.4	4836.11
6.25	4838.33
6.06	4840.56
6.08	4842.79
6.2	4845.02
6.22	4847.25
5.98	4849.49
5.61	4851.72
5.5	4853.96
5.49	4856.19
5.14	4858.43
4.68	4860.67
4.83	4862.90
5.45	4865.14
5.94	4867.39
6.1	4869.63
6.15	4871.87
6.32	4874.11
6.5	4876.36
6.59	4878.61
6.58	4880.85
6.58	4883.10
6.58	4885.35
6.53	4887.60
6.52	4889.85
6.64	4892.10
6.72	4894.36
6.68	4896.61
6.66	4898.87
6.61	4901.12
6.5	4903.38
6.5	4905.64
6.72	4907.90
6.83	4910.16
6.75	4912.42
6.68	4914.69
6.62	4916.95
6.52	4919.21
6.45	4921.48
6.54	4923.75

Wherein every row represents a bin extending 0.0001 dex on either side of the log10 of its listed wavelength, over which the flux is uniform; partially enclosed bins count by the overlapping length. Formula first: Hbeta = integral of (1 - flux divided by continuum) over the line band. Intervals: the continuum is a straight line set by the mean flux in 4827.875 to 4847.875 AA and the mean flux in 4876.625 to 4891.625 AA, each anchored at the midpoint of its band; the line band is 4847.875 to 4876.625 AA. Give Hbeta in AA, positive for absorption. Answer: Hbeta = 3.5 AA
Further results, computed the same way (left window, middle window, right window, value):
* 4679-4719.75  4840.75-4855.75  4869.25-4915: 1.69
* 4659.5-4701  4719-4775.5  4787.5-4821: -1.82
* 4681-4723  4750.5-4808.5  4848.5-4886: -3.24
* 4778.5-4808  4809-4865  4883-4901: 4.77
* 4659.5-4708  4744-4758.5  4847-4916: -1.15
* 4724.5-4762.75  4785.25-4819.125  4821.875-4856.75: -1.00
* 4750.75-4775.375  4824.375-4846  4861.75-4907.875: 0.81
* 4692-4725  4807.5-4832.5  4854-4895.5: -1.07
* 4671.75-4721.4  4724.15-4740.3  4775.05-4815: 0.18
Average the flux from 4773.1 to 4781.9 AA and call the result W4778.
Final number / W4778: 6.98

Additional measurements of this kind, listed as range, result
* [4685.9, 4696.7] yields 6.98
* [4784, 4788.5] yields 6.95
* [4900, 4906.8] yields 6.53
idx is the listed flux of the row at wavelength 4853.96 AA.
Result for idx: 5.5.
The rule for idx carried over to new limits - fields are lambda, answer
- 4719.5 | 7.25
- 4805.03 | 6.78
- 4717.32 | 7.2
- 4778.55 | 6.96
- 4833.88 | 6.36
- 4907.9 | 6.72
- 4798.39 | 6.43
